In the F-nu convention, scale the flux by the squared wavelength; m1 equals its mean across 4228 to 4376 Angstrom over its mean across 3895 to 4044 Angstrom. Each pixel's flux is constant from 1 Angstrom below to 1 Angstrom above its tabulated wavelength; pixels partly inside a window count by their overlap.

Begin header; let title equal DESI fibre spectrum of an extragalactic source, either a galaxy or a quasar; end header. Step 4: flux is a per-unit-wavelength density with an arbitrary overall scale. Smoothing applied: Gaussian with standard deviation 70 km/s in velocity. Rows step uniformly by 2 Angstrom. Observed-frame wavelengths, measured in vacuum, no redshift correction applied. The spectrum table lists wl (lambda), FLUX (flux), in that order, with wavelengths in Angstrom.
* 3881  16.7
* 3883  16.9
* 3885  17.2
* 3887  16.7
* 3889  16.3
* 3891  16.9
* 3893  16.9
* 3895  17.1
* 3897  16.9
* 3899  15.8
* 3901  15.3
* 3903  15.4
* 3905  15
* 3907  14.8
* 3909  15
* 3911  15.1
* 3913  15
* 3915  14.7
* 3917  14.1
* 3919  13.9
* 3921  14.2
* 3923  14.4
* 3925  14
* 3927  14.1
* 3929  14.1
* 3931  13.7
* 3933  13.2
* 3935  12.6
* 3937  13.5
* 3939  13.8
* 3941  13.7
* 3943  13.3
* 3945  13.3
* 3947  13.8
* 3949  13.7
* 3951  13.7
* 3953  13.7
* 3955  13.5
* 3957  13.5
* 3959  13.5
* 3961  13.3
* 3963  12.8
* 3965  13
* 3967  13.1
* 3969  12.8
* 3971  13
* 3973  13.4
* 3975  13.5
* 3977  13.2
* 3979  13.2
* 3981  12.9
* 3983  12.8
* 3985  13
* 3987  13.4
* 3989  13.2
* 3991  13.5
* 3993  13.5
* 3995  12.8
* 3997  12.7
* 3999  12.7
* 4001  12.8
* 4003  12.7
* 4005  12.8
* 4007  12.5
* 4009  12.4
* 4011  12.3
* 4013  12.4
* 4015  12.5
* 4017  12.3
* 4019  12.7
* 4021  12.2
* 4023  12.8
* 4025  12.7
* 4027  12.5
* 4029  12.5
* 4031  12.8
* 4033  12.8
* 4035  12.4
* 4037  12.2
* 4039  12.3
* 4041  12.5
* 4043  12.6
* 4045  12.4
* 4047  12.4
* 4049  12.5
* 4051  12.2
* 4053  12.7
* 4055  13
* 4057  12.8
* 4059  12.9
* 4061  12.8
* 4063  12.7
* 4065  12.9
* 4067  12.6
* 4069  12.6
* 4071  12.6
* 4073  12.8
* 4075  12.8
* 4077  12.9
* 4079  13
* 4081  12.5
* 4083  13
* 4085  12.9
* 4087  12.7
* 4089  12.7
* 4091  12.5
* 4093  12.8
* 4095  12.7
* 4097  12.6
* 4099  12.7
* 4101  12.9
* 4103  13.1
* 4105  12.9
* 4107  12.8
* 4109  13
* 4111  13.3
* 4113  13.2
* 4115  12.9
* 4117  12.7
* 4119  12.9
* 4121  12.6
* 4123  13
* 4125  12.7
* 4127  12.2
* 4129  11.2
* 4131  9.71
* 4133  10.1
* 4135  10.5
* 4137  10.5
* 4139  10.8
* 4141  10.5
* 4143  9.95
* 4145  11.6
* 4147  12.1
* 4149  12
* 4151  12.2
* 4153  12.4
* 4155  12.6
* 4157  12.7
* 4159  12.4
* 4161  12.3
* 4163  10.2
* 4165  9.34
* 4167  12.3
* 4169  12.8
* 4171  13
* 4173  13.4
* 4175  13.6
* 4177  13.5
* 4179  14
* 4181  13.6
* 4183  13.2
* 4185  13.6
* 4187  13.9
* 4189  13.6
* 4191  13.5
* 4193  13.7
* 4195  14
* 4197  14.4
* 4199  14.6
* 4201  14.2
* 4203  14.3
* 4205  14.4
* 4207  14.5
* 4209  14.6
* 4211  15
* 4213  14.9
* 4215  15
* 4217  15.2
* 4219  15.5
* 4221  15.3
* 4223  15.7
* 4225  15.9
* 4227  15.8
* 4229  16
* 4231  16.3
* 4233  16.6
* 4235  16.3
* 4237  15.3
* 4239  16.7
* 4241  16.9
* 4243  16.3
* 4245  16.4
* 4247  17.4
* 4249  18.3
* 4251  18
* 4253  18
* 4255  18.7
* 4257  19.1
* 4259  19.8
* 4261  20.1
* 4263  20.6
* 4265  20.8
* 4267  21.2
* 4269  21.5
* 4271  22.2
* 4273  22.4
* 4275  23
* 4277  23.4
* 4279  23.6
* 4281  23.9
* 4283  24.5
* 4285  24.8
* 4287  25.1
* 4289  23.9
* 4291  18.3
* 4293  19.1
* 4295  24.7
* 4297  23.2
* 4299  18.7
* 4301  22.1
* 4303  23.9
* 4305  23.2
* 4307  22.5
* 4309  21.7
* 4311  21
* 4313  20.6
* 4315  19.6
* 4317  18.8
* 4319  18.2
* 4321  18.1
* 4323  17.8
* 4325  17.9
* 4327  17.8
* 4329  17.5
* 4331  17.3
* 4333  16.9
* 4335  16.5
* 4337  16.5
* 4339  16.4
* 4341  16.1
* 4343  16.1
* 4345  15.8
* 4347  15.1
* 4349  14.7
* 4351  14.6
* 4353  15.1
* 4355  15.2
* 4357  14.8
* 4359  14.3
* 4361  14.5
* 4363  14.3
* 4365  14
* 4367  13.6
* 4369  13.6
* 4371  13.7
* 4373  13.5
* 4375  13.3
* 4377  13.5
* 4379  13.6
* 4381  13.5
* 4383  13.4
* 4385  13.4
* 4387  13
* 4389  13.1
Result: 1.62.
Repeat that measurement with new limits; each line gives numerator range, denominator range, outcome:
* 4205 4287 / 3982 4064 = 1.62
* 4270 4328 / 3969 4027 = 1.94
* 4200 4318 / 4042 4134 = 1.65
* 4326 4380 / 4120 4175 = 1.42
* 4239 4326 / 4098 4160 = 1.84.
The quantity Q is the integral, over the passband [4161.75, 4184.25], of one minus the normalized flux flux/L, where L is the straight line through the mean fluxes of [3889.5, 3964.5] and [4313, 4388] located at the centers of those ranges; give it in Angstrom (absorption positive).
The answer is 3.6 Angstrom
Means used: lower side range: 14.4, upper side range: 15.5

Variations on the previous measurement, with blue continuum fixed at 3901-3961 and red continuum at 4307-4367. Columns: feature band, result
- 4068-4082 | 2.1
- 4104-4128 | 3.8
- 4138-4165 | 6.9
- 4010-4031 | 3.1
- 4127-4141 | 4.4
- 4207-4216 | 0.6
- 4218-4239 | 0.2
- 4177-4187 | 1.4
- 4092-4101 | 1.5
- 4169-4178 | 1.4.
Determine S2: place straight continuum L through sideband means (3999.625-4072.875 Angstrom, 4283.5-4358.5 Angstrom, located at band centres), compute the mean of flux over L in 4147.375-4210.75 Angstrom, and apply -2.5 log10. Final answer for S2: 0.19 mag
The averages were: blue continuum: 12.6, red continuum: 18.9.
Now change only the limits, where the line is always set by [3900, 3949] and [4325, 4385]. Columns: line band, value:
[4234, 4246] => -0.106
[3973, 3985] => 0.090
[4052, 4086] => 0.132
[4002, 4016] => 0.147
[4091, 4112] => 0.131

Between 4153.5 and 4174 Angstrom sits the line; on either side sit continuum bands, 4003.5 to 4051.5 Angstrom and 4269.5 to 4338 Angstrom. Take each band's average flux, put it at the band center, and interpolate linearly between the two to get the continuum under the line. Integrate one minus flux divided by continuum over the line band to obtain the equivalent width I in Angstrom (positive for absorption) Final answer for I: 5.56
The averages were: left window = 12.5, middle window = 12.1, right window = 20.8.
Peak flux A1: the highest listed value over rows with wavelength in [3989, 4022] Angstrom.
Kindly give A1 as 13.5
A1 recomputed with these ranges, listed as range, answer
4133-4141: 10.8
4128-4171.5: 13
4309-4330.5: 21.7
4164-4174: 13.4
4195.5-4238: 16.6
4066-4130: 13.3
